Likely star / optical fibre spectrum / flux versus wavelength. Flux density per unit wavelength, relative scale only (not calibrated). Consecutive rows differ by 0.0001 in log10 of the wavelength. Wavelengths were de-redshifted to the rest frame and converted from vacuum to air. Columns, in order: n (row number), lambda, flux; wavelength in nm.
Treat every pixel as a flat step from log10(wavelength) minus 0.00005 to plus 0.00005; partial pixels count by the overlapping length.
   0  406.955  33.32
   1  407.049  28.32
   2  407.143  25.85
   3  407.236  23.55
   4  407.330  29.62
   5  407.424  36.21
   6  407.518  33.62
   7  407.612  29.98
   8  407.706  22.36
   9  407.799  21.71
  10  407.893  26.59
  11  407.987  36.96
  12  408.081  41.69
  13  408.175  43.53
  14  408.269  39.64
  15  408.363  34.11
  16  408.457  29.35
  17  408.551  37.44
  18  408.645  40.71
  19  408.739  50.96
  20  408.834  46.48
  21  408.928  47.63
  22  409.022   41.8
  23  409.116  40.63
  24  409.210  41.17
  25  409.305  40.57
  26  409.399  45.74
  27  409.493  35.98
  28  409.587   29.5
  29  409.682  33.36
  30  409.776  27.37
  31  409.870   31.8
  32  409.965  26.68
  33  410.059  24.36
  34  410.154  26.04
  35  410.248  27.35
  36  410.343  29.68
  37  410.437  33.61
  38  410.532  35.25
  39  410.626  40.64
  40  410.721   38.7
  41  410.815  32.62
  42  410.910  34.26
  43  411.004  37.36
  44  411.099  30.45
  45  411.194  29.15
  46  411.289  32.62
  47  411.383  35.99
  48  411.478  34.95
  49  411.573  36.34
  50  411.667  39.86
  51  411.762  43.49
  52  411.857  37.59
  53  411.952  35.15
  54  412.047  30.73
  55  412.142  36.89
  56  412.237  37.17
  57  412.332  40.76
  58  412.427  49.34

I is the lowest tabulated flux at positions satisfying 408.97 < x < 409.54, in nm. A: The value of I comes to 35.98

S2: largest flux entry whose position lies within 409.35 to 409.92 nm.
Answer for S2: 45.74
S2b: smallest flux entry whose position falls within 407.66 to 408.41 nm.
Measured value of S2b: 21.71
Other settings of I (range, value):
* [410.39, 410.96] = 32.62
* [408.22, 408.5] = 29.35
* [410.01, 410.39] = 24.36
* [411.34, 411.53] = 34.95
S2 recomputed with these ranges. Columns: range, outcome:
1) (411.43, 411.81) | 43.49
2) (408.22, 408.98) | 50.96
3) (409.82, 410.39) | 31.8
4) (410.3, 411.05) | 40.64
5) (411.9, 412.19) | 36.89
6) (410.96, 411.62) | 37.36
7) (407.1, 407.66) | 36.21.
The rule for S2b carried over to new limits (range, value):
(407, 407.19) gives 25.85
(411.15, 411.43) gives 29.15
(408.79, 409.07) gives 41.8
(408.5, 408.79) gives 37.44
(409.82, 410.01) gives 26.68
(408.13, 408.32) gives 39.64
